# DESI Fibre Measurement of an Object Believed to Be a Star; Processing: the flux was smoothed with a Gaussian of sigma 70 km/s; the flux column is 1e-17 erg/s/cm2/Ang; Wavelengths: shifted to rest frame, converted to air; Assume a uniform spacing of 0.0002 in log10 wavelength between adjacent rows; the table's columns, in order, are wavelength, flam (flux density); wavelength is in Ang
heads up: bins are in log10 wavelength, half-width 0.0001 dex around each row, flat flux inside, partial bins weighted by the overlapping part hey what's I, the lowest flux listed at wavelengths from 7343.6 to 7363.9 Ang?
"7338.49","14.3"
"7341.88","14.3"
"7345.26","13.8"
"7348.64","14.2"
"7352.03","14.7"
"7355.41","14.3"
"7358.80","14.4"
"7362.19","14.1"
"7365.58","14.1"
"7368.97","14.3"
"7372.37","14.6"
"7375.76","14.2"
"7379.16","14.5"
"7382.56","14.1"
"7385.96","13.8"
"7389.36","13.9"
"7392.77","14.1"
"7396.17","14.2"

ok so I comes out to 13.8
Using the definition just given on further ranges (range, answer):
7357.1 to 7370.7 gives 14.1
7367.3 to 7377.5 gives 14.2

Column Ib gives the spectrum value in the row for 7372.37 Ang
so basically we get 14.6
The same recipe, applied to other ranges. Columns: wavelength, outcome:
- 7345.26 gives 13.8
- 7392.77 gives 14.1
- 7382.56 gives 14.1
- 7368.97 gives 14.3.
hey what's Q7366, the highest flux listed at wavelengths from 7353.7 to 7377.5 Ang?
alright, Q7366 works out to 14.6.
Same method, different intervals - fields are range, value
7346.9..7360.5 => 14.7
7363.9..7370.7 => 14.3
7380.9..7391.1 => 14.1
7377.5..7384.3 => 14.5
